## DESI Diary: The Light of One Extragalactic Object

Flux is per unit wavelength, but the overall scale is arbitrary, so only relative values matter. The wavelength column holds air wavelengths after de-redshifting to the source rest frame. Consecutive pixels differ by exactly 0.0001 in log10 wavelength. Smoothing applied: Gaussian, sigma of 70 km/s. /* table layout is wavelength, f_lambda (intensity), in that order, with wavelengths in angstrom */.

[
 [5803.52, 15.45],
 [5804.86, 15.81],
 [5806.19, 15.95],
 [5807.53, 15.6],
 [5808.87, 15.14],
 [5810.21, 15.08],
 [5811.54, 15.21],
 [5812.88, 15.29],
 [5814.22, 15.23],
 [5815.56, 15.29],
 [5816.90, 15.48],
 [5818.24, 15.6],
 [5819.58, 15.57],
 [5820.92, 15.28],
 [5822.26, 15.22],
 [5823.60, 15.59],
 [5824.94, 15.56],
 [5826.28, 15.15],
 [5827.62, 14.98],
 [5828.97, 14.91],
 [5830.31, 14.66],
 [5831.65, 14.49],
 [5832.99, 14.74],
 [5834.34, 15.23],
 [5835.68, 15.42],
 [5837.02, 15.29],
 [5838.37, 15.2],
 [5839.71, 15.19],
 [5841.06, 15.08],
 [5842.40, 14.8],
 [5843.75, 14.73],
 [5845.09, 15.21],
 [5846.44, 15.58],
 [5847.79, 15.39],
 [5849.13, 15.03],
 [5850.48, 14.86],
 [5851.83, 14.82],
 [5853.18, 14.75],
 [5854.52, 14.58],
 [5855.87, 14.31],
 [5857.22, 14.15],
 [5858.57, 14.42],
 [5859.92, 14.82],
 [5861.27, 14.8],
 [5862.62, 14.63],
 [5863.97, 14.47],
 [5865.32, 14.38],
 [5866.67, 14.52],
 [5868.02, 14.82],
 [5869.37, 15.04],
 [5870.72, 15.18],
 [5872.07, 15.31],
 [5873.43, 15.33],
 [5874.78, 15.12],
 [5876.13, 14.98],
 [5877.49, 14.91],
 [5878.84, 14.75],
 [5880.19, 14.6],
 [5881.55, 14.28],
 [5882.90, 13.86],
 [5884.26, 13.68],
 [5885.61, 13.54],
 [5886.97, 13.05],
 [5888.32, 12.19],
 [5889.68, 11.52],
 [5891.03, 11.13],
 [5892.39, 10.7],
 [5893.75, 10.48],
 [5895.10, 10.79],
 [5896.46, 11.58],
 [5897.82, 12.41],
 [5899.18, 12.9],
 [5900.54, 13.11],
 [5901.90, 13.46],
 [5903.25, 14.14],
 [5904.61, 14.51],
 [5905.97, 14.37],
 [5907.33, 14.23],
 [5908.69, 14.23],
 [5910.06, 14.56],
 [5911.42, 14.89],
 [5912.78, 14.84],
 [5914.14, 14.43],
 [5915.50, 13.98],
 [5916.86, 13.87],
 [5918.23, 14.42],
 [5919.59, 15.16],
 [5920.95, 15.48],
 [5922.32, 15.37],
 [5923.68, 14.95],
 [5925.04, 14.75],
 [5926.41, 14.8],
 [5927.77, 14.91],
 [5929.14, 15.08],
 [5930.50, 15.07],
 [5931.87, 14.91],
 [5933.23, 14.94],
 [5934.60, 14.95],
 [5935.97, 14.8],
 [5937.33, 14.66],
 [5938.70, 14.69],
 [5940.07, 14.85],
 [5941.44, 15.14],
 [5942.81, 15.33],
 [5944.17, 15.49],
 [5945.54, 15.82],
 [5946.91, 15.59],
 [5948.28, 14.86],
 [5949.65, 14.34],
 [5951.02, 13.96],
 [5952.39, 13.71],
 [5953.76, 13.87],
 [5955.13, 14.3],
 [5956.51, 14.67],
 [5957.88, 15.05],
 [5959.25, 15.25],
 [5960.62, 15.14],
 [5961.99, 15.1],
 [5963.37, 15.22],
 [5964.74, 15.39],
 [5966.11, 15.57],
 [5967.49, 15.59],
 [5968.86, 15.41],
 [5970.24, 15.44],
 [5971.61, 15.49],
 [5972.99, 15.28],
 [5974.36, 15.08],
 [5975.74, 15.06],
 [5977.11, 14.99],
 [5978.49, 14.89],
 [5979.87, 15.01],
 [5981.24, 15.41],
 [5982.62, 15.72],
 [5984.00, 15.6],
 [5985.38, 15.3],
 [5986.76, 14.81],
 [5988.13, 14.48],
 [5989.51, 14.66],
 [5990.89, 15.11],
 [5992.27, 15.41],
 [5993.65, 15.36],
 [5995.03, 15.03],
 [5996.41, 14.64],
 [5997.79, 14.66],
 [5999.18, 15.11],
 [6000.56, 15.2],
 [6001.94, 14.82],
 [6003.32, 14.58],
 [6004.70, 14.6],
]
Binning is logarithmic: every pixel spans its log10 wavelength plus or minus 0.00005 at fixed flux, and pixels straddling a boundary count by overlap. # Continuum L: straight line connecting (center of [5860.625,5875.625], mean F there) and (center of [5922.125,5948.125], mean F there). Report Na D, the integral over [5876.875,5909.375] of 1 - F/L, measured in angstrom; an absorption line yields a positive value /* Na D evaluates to 4.0 angstrom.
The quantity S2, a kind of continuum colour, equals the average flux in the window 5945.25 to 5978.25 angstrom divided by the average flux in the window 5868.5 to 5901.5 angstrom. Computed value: 1.1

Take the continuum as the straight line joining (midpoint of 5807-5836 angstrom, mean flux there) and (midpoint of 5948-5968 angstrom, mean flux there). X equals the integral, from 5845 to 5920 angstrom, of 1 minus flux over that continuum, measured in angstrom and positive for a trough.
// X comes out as 4.9 angstrom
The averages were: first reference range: 15.2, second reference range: 14.8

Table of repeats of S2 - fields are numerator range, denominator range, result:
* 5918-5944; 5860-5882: 1.01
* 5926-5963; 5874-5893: 1.10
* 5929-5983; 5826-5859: 1.01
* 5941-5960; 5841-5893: 1.03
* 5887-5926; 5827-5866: 0.91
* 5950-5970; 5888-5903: 1.25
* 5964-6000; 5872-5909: 1.14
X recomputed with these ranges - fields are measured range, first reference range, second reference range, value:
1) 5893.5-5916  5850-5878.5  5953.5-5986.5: 2.1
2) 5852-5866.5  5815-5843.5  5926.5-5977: 0.6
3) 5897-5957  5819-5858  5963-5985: 2.6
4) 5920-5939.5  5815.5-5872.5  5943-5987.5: 0.1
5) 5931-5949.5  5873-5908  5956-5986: -0.7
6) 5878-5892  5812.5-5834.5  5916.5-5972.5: 1.7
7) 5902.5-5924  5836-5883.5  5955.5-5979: 0.6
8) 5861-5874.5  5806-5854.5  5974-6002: 0.3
